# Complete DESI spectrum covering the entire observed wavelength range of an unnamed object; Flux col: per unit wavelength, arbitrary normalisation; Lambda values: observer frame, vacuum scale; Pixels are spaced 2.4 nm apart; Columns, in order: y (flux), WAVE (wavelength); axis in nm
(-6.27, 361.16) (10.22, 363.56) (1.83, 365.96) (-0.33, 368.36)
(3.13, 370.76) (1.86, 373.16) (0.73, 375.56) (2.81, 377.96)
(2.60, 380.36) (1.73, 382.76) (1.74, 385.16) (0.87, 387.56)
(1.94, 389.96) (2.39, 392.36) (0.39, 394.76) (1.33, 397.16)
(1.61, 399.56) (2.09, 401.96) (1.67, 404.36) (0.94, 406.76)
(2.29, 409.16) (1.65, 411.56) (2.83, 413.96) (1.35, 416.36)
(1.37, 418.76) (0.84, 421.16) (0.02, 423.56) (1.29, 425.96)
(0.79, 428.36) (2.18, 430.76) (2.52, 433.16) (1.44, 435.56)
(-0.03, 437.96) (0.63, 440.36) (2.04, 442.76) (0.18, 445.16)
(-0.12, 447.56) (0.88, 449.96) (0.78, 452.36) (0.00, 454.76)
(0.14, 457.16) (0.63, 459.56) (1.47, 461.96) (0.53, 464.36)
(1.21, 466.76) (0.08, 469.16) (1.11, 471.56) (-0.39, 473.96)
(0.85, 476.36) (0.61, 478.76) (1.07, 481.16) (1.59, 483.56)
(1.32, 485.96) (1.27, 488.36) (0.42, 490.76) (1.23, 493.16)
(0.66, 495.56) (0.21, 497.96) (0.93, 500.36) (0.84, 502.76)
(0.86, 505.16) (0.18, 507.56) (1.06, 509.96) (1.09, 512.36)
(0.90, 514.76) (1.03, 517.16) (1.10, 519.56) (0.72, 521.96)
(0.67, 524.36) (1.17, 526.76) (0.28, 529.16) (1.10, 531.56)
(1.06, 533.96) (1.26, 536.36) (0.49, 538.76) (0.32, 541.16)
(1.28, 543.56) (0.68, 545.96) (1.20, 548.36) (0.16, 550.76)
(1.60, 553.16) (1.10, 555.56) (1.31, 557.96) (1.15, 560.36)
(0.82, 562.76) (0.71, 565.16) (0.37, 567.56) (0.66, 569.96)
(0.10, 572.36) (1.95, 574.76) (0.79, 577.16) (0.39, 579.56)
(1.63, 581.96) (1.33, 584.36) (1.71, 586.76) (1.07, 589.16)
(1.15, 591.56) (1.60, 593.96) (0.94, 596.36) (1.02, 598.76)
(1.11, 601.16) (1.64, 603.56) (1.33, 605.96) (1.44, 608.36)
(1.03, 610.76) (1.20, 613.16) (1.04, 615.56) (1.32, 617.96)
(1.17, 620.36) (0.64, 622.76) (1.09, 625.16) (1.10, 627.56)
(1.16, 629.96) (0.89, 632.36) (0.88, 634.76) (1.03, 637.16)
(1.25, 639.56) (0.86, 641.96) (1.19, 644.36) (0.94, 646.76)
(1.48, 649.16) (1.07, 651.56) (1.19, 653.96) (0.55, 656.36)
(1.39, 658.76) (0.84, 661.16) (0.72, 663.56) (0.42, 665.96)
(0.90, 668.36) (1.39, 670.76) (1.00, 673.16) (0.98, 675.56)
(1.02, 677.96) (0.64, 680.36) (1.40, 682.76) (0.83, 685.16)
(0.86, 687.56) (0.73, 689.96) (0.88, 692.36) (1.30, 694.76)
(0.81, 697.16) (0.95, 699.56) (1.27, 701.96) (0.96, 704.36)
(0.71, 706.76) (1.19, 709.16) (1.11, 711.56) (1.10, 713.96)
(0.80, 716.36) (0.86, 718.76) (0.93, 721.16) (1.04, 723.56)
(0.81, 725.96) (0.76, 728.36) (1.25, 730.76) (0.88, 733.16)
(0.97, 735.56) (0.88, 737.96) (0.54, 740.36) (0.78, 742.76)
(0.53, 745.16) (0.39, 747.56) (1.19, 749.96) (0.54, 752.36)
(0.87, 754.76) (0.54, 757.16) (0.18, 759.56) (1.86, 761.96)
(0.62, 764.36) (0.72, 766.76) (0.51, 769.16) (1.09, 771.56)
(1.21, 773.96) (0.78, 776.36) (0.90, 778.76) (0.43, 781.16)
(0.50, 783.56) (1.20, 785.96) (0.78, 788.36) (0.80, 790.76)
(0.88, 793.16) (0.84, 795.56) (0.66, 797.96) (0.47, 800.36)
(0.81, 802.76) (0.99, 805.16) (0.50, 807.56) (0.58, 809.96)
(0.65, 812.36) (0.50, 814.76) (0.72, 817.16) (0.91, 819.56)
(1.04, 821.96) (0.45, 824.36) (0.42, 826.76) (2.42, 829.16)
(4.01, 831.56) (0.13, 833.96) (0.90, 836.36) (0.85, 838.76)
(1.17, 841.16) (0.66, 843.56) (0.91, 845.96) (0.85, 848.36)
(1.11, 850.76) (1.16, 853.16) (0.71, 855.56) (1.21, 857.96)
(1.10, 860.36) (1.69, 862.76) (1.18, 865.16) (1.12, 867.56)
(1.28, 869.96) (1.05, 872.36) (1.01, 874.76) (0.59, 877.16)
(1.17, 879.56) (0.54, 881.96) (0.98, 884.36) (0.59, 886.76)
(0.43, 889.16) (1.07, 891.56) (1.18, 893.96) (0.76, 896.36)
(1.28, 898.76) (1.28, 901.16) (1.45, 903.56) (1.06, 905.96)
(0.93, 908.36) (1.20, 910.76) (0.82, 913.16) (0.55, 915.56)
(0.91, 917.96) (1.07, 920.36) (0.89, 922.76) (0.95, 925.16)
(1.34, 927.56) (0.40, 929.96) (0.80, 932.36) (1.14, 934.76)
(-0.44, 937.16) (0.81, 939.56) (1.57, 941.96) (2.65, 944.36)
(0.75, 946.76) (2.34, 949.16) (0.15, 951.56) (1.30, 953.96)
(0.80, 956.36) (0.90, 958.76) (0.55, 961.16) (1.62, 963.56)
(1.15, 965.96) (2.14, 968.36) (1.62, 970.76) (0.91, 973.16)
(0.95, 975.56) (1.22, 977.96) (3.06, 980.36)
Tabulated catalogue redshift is 1.228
